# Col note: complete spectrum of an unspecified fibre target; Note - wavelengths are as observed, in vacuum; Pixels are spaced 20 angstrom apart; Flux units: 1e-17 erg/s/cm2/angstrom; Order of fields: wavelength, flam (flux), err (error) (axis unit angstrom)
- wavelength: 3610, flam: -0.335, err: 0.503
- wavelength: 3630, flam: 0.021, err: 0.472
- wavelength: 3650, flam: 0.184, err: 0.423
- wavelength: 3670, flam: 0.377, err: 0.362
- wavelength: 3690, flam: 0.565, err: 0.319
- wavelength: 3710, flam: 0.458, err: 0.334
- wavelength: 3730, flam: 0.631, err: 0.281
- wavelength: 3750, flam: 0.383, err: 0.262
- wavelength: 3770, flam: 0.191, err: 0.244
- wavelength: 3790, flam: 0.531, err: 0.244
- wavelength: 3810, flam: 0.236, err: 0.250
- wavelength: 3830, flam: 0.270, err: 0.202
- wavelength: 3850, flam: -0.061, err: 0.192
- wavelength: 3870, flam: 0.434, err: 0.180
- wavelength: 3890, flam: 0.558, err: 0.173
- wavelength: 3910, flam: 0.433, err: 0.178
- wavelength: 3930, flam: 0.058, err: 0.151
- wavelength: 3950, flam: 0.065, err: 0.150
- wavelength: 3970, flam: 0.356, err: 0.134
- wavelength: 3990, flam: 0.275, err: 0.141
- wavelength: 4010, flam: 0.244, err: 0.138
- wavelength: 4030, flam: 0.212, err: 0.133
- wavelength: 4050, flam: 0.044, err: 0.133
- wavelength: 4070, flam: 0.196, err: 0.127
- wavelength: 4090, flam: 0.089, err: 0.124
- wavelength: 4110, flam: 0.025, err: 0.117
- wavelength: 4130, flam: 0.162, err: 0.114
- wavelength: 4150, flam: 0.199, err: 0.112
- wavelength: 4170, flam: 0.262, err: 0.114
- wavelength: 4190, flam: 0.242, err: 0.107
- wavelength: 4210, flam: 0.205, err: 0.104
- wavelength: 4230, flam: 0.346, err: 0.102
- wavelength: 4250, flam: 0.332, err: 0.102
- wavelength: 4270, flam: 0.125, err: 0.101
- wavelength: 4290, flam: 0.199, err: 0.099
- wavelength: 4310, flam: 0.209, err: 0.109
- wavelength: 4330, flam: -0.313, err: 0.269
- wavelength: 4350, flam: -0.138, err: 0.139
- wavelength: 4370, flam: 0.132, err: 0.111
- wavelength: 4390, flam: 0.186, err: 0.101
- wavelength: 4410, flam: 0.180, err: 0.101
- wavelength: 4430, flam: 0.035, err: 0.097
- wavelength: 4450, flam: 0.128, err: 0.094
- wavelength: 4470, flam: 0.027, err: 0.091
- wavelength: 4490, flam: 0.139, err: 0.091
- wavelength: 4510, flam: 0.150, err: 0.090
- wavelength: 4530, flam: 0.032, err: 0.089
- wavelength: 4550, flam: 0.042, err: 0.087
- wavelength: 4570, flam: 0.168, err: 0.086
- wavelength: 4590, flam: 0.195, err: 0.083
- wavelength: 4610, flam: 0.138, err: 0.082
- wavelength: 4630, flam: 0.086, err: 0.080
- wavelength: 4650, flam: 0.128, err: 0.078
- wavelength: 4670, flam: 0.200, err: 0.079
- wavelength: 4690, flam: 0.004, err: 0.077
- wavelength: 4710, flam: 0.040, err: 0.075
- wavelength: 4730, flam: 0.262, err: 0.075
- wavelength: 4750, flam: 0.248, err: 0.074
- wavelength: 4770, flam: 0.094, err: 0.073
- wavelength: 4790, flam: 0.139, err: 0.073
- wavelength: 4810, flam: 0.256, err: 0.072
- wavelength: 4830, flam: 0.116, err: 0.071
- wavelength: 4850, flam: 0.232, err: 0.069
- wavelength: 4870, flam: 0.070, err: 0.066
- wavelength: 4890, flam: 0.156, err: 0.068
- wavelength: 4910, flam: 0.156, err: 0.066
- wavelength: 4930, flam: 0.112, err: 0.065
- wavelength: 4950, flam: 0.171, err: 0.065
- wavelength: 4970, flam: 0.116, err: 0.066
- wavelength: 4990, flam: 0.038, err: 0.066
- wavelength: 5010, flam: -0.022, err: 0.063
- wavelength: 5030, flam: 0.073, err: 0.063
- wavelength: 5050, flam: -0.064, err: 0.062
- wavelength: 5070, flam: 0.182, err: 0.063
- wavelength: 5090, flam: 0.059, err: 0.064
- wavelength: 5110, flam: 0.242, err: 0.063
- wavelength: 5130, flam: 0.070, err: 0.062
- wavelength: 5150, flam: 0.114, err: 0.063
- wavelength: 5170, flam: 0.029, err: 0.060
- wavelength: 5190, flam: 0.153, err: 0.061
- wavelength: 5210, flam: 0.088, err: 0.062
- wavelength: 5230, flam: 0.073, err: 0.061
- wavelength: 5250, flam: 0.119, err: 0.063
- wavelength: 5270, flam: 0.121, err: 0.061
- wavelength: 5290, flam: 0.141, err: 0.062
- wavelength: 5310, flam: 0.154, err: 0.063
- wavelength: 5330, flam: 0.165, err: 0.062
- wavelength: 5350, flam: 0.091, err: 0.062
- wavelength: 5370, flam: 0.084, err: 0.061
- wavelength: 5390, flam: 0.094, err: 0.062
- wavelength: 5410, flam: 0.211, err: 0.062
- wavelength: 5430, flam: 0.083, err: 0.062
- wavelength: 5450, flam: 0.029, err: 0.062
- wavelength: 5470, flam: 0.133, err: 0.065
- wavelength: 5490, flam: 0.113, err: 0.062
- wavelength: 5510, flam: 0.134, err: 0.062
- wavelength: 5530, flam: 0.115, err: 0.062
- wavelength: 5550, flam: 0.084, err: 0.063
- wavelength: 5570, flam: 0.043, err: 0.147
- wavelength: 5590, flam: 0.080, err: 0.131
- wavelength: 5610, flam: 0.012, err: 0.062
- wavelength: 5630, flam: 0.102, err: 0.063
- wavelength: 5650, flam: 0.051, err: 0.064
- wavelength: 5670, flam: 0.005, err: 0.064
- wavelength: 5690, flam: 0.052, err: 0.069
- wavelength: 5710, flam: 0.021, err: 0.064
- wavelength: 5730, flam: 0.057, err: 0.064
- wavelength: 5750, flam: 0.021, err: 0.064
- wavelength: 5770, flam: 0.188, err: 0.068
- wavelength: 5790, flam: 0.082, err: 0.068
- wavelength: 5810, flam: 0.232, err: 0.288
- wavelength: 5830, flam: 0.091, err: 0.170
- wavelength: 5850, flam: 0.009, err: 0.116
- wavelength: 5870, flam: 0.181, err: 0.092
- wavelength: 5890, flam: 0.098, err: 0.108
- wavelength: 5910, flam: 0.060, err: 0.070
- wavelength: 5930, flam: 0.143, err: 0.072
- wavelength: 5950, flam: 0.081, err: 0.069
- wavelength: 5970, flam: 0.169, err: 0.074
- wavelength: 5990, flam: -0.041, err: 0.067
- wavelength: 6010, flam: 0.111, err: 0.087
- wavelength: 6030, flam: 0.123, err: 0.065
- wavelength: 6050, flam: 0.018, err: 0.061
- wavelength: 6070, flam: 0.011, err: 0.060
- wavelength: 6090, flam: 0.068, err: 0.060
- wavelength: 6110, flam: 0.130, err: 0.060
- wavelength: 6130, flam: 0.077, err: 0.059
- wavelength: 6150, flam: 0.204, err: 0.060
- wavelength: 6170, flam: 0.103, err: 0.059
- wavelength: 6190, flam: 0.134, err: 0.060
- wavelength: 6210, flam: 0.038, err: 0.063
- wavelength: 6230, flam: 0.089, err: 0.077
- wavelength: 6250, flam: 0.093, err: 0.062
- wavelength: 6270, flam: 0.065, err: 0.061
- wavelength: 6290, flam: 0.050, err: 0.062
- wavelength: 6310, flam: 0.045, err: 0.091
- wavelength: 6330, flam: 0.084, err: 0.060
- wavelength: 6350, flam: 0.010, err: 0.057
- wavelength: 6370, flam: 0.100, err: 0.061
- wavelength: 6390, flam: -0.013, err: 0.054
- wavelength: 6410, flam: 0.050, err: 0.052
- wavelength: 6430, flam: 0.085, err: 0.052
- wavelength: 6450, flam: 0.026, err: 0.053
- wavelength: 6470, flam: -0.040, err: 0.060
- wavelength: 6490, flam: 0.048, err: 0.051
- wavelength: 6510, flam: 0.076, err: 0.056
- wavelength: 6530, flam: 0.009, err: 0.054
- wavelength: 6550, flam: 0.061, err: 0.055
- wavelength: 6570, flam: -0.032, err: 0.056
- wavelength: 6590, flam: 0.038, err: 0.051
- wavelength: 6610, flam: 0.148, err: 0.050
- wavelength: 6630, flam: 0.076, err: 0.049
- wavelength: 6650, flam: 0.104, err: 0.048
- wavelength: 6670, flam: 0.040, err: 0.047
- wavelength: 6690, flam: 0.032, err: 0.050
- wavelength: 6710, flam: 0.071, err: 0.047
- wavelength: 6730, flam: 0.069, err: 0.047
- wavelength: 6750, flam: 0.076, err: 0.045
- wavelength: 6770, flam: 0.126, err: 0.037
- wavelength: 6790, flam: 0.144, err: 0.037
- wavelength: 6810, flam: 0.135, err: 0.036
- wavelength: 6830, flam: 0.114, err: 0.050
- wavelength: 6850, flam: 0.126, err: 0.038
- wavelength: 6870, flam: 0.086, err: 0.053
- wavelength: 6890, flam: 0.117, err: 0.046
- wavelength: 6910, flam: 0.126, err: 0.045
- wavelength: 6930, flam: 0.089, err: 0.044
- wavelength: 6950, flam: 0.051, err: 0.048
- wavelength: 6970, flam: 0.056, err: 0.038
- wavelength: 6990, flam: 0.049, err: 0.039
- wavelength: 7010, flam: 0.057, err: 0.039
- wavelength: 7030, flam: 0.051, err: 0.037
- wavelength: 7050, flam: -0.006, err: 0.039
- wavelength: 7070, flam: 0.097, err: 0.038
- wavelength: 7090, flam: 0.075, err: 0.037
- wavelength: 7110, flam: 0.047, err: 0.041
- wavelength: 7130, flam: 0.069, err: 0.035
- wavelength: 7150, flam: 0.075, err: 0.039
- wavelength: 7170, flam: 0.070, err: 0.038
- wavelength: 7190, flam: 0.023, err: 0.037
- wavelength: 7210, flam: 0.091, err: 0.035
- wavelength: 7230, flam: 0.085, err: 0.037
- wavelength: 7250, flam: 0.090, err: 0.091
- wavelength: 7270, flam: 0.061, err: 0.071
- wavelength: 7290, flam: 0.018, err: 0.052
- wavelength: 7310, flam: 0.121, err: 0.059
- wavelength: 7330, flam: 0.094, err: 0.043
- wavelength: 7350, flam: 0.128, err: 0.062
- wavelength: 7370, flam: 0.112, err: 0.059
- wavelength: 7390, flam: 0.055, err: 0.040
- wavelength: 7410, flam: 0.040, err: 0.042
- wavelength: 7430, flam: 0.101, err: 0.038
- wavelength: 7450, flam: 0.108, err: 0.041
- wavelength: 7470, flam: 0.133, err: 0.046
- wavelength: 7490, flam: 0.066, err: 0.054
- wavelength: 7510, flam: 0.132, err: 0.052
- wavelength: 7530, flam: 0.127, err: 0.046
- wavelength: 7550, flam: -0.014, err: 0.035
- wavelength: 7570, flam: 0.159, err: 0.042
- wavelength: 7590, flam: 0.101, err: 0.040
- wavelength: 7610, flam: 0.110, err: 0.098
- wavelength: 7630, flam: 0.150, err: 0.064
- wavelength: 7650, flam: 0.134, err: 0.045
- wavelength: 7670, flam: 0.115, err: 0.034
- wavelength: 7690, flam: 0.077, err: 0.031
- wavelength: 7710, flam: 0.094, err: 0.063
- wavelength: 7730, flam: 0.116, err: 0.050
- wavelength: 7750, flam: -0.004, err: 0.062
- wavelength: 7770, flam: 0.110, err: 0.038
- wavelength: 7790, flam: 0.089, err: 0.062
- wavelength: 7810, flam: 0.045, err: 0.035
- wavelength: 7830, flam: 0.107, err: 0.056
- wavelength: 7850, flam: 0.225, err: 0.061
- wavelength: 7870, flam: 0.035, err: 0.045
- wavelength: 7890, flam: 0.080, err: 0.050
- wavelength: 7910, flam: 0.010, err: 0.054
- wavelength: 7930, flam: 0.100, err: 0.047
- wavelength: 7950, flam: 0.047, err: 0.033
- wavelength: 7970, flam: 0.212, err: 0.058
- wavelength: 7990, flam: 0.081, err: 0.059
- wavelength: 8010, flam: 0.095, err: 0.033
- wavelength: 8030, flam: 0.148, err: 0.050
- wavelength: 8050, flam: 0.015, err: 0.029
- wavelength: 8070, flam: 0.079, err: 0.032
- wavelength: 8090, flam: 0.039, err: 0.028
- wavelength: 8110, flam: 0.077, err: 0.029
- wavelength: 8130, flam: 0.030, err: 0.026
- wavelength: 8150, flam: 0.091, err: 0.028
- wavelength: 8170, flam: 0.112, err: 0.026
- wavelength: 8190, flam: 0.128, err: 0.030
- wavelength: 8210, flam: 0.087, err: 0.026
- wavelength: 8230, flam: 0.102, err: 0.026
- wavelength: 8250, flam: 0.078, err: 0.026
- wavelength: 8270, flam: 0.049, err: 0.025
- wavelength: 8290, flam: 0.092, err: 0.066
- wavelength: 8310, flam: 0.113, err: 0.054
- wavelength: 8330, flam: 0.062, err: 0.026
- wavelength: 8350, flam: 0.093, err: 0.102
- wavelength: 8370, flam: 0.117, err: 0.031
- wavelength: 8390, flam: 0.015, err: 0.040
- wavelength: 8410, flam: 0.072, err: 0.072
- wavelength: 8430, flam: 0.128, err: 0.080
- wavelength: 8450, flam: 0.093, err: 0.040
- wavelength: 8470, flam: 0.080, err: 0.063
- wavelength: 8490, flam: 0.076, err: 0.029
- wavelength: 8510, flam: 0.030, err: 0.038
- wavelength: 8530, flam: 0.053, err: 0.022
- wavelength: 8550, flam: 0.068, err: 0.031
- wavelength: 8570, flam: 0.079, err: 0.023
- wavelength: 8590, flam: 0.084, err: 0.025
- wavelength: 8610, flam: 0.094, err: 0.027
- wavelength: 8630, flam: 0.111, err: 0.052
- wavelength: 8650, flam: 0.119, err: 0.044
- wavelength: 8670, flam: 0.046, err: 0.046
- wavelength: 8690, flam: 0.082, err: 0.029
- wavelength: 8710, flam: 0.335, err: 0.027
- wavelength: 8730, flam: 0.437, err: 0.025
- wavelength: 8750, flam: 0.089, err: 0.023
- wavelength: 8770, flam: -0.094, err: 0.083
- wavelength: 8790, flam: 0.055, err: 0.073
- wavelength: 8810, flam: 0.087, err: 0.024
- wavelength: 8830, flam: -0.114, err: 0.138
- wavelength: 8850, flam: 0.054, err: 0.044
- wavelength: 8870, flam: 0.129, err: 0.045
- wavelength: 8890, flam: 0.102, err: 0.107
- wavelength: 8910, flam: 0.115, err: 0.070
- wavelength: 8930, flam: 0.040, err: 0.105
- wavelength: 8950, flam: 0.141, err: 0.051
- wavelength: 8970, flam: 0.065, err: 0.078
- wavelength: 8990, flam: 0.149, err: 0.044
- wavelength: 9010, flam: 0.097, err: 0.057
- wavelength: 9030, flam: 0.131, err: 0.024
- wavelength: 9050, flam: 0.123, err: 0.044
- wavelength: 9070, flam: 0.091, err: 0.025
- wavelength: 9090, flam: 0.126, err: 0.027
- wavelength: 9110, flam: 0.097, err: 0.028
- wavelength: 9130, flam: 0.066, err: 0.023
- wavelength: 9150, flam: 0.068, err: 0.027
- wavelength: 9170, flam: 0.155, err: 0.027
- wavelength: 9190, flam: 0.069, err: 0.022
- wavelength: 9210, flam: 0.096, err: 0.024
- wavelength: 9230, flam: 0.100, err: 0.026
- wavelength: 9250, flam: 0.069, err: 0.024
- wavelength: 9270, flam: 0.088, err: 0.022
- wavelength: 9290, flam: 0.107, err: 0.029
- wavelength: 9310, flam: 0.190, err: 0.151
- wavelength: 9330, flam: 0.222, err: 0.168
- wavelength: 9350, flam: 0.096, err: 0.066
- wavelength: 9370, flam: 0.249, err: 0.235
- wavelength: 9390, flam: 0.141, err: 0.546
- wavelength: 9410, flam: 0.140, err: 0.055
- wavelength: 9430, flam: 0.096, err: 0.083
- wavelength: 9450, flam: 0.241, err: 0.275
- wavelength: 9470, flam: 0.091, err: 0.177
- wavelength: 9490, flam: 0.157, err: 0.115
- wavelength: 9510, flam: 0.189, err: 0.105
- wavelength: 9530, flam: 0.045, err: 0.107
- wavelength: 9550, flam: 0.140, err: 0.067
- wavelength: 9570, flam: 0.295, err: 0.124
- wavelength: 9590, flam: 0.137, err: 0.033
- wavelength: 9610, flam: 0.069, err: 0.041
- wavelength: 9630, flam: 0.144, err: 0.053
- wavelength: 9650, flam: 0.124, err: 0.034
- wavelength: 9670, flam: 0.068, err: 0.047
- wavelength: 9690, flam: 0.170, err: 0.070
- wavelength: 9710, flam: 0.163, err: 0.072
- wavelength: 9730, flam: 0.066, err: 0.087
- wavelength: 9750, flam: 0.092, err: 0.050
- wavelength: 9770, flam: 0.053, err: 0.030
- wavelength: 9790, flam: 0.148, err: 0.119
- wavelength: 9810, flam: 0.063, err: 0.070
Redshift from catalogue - 1.339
